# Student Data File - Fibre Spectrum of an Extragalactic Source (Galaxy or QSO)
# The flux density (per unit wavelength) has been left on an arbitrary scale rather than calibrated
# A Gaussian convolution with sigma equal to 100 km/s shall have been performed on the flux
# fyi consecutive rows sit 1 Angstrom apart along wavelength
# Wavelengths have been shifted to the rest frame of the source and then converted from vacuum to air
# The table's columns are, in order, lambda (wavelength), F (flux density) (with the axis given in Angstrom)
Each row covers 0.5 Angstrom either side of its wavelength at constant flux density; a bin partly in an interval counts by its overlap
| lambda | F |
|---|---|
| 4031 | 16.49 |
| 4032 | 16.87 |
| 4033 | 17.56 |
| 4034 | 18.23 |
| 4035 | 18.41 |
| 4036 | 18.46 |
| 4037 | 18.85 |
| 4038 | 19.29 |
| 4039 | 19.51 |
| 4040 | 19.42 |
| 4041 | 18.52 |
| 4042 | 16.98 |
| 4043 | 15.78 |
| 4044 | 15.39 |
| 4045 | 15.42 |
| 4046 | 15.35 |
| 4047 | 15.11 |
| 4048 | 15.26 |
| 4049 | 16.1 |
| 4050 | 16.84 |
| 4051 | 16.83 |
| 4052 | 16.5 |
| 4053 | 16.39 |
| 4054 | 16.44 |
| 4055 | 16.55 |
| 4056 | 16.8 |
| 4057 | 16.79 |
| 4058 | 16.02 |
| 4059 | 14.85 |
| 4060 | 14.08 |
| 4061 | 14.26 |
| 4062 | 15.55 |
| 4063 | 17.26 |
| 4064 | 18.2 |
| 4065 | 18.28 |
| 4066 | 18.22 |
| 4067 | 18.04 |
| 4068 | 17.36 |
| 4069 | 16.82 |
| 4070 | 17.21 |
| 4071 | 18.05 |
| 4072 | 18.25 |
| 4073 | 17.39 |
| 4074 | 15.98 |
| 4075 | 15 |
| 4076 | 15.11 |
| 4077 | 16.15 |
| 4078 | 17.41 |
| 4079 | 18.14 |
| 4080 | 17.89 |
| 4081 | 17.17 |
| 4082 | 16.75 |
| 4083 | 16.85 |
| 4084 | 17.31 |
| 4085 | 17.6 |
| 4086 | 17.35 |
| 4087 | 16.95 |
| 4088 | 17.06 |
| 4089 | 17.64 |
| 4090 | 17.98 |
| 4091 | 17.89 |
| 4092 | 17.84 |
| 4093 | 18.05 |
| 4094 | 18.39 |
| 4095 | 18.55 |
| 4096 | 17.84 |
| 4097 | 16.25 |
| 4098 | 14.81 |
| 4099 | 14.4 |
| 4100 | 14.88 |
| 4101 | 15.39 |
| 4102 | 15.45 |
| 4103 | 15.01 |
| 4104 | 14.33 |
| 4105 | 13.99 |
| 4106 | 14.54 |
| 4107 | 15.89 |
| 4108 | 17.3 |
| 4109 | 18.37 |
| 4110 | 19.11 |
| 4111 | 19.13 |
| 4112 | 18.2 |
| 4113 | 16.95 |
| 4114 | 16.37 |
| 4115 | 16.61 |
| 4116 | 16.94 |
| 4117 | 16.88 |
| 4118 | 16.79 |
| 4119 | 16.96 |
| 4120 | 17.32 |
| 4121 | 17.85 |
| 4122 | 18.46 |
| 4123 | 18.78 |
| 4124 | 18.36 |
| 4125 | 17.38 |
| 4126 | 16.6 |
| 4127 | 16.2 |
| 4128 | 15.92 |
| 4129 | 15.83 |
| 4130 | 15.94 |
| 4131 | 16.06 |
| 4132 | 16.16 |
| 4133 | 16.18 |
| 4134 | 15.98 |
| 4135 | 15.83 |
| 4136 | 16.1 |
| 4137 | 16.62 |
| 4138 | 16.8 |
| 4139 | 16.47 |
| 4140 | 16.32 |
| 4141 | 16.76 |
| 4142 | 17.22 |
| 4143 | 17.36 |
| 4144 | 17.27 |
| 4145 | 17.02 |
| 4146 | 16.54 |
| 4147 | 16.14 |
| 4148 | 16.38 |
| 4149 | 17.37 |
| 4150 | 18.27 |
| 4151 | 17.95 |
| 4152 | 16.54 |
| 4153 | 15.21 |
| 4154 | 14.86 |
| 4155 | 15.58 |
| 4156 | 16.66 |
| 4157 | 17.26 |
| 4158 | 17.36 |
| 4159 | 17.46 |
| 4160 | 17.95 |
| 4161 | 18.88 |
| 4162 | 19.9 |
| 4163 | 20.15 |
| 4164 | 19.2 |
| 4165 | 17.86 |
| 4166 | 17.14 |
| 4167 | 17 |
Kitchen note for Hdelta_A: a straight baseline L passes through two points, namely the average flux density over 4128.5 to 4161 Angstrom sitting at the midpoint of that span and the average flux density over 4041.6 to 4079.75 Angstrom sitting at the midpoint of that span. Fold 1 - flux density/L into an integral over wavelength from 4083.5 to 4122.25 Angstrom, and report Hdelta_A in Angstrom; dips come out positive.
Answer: -0.7 Angstrom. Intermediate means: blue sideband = 16.5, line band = 16.9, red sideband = 16.6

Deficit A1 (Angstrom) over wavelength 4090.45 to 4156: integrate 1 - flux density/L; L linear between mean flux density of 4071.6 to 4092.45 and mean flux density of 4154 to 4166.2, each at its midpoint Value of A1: 3.0 Angstrom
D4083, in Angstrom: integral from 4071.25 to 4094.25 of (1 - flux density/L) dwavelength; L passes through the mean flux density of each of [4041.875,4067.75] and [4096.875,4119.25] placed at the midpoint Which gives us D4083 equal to -1.33 Angstrom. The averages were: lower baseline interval 16.3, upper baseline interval 16.3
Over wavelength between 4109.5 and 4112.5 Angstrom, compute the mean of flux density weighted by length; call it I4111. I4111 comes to 18.8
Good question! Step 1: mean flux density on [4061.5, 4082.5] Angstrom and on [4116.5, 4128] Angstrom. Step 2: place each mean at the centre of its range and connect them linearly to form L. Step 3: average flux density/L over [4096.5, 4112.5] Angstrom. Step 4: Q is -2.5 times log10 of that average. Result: 0.08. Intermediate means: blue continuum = 17.2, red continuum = 17.4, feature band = 16.1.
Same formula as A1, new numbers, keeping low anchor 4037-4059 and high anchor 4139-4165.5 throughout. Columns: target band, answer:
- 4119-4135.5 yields 0.32 Angstrom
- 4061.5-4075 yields -0.40 Angstrom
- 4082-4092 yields -0.27 Angstrom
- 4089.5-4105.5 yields 0.63 Angstrom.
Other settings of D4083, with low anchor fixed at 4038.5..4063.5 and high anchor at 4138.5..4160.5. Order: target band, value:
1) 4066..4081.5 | -0.63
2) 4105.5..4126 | -0.92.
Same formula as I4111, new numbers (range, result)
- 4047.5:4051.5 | 16.3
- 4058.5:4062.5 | 14.7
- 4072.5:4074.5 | 16.7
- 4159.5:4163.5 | 19.2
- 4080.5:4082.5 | 17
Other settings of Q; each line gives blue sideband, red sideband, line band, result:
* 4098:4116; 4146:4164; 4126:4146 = 0.03 mag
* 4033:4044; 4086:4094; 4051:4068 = 0.09 mag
